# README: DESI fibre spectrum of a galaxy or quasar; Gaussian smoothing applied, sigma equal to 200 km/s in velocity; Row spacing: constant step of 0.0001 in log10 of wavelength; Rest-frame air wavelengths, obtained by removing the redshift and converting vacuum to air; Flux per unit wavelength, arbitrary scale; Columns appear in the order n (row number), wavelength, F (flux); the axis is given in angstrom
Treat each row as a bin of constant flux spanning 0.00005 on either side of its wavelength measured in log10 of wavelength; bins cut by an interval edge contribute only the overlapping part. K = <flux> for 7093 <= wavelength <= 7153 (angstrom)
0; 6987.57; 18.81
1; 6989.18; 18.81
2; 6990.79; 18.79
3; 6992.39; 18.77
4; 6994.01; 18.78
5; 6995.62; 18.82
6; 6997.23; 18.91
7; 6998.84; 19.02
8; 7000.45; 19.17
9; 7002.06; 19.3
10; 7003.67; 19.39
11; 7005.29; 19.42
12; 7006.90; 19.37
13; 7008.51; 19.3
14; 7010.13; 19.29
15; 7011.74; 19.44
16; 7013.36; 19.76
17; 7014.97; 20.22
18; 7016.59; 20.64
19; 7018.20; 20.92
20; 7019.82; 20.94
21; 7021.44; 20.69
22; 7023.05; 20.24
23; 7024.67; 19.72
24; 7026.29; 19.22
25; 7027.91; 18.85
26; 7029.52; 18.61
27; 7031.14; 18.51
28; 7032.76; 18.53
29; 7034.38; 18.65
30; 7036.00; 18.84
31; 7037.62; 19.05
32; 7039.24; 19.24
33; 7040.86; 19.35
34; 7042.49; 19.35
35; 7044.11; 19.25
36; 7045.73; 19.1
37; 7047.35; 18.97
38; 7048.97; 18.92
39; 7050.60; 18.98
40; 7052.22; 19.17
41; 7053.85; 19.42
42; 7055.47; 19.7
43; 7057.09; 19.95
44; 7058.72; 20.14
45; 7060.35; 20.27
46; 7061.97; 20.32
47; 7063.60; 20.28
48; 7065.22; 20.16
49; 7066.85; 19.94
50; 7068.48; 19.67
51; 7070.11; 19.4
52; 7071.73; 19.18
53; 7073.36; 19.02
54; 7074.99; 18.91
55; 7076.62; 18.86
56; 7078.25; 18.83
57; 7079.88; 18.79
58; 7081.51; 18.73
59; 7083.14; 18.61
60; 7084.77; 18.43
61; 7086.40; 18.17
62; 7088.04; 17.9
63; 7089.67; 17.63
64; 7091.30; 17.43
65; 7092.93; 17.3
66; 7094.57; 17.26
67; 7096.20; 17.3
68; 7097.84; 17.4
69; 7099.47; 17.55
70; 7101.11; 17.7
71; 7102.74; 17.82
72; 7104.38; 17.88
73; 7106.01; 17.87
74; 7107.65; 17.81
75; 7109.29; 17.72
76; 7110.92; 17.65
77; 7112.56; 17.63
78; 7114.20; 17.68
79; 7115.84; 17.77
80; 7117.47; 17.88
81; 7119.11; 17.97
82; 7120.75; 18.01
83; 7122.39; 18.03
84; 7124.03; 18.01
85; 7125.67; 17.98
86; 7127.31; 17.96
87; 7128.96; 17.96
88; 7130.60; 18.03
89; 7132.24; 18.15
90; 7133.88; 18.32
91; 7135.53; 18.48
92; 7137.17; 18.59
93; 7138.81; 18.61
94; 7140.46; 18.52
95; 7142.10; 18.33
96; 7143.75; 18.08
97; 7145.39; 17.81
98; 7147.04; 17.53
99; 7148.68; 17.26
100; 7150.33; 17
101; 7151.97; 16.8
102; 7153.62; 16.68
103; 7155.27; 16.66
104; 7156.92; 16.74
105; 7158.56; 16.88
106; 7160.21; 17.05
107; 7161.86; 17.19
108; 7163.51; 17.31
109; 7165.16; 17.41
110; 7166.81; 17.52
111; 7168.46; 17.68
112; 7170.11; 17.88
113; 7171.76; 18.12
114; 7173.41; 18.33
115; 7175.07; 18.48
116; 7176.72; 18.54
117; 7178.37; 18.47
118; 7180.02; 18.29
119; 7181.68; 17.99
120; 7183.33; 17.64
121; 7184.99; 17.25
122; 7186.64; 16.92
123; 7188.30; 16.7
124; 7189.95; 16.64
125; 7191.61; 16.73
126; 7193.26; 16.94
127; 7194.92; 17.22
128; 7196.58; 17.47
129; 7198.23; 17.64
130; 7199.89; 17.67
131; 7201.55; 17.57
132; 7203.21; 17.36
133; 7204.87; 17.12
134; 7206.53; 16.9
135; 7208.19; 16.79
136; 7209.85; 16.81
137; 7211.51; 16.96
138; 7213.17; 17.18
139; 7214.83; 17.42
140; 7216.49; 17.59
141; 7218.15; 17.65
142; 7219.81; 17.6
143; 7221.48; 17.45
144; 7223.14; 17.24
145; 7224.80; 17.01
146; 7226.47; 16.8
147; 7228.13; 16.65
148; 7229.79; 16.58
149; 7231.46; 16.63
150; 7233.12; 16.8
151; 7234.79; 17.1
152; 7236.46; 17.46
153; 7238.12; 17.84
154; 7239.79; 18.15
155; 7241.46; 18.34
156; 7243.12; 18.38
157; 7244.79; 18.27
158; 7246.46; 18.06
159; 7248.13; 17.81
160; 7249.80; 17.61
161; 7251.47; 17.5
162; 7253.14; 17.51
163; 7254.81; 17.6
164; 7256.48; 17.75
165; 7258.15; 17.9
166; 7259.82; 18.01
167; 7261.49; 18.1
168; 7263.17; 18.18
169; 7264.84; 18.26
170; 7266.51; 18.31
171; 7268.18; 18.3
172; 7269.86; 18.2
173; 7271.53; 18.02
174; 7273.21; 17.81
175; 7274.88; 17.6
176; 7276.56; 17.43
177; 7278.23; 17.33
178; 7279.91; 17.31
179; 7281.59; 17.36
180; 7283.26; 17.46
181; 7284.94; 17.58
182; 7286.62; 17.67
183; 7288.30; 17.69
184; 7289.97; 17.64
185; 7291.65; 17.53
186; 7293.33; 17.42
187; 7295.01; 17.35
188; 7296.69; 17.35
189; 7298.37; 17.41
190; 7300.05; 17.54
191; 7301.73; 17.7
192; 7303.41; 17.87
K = 17.8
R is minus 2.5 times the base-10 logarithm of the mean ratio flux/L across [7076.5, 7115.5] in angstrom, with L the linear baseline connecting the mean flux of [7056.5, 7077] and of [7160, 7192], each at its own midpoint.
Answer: 0.074 mag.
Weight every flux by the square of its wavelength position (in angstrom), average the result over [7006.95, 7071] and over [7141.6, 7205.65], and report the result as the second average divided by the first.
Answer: 0.93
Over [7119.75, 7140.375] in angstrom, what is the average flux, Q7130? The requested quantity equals 18.2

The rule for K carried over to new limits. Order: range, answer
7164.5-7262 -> 17.5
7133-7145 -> 18.4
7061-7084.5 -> 19.3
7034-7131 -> 18.6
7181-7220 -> 17.2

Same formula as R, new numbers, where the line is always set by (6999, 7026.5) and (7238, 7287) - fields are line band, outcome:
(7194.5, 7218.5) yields 0.062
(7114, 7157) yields 0.061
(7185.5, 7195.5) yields 0.096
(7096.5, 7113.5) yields 0.083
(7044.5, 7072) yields -0.009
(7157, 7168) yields 0.086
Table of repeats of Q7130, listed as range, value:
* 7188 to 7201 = 17.2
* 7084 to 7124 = 17.7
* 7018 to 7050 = 19.3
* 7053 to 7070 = 20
